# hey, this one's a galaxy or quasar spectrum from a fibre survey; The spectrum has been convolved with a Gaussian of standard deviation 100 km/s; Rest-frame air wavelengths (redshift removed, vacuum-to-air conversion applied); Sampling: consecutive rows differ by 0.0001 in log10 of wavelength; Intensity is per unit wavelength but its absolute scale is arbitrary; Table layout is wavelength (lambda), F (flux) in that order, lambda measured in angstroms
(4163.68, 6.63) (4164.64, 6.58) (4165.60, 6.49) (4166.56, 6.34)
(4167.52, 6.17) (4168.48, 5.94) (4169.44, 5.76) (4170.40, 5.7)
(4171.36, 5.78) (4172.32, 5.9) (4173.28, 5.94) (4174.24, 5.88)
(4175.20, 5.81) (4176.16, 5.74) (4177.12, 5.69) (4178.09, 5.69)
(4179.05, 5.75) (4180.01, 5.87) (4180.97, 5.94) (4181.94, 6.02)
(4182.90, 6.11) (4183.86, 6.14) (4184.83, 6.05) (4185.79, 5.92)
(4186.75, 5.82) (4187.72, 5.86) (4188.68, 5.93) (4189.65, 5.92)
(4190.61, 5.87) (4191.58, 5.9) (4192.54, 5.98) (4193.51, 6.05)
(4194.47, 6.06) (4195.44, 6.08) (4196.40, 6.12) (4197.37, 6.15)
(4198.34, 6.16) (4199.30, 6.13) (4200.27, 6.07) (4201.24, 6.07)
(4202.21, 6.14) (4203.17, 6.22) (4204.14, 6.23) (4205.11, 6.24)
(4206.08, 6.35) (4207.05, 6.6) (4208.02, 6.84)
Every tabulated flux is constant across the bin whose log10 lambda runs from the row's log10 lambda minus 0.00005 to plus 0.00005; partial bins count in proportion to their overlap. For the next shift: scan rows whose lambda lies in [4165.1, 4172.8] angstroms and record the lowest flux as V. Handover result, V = 5.7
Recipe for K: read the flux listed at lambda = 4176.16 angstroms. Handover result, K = 5.74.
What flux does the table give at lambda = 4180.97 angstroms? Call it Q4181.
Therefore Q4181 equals 5.94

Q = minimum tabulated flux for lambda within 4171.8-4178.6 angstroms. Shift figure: 5.69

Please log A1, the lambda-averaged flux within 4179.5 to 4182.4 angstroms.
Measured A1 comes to 5.94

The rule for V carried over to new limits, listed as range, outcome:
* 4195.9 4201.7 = 6.07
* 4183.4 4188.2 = 5.82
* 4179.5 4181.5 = 5.87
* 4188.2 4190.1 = 5.92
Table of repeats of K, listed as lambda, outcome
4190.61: 5.87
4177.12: 5.69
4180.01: 5.87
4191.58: 5.9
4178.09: 5.69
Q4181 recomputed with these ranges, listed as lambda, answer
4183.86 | 6.14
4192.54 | 5.98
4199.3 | 6.13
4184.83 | 6.05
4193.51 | 6.05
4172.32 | 5.9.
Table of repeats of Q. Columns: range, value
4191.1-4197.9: 5.9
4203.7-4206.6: 6.23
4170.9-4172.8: 5.78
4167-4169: 5.94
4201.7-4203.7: 6.14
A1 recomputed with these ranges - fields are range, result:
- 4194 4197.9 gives 6.1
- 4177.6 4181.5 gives 5.8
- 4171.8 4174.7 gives 5.91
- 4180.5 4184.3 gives 6.05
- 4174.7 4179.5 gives 5.73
